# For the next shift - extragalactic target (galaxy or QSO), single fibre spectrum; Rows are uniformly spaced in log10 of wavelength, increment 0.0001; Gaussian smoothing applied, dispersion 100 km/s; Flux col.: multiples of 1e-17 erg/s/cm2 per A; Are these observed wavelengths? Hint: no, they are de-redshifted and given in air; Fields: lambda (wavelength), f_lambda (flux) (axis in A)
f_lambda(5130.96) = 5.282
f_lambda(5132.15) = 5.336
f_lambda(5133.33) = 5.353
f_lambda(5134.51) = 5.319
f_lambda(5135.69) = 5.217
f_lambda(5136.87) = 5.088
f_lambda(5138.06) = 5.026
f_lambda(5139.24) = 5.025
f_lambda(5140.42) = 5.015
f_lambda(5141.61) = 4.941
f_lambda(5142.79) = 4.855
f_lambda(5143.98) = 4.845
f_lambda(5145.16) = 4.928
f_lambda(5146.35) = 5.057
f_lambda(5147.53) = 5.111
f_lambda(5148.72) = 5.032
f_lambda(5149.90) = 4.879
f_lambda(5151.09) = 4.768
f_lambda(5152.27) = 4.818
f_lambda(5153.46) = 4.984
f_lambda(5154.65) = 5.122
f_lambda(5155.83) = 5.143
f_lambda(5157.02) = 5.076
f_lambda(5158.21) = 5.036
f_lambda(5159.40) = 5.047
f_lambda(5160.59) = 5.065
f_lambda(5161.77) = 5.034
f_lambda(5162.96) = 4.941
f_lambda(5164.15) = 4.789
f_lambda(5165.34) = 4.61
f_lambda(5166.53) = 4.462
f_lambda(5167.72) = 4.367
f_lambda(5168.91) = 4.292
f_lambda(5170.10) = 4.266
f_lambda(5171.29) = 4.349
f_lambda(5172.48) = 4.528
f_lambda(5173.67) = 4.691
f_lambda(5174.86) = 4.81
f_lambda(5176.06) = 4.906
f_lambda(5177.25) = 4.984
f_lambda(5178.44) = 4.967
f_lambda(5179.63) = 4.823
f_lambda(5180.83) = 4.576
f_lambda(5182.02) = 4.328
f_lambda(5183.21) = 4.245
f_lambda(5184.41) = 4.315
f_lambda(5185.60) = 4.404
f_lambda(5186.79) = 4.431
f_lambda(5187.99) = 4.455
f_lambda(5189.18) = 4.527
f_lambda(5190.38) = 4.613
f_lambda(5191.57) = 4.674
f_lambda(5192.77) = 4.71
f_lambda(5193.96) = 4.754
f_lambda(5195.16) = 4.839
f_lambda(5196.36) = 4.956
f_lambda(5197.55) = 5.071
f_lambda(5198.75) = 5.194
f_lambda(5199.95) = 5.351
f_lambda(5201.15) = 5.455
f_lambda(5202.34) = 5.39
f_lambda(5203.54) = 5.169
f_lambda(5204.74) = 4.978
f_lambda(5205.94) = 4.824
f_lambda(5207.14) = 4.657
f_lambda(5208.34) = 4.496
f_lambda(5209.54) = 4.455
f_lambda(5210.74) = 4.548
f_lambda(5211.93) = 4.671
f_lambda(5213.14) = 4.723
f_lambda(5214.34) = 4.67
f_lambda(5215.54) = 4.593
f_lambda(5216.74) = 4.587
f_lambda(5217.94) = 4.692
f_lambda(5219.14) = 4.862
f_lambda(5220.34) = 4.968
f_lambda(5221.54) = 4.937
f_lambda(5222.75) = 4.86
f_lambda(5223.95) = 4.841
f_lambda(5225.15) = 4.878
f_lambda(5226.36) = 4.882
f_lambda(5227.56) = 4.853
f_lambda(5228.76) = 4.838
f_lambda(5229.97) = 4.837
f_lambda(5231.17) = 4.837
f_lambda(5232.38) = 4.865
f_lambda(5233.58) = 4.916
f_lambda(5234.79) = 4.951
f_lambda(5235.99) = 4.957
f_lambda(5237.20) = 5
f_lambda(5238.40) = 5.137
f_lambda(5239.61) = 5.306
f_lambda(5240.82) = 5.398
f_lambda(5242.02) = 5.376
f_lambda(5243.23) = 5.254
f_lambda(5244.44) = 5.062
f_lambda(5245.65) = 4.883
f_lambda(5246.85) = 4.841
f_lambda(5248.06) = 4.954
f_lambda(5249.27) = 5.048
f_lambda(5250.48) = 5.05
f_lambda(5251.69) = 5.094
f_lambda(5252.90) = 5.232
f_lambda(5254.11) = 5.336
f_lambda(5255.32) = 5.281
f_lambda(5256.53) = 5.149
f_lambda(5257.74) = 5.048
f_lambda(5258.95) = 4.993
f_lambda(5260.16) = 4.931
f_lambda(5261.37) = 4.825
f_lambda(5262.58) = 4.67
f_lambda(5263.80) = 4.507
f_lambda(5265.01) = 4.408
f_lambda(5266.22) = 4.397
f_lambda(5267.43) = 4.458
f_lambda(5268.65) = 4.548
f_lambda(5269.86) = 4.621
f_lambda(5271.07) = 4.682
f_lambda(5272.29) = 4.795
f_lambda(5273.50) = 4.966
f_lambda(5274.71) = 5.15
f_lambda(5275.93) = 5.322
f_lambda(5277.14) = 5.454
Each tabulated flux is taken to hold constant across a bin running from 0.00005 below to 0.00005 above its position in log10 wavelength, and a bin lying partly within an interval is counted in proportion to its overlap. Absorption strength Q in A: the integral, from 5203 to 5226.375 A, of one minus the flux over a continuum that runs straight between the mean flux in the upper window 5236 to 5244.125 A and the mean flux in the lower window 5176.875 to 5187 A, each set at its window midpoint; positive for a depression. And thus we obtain 0.8 A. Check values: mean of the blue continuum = 4.56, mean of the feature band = 4.76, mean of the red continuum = 5.22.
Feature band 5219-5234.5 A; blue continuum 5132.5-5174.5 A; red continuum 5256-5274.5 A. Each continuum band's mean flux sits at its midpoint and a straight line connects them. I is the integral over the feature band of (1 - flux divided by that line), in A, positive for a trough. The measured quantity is -0.3 A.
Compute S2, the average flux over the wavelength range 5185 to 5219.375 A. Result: 4.78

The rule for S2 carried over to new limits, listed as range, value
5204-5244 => 4.87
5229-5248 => 5.03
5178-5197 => 4.6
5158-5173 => 4.67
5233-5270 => 4.96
